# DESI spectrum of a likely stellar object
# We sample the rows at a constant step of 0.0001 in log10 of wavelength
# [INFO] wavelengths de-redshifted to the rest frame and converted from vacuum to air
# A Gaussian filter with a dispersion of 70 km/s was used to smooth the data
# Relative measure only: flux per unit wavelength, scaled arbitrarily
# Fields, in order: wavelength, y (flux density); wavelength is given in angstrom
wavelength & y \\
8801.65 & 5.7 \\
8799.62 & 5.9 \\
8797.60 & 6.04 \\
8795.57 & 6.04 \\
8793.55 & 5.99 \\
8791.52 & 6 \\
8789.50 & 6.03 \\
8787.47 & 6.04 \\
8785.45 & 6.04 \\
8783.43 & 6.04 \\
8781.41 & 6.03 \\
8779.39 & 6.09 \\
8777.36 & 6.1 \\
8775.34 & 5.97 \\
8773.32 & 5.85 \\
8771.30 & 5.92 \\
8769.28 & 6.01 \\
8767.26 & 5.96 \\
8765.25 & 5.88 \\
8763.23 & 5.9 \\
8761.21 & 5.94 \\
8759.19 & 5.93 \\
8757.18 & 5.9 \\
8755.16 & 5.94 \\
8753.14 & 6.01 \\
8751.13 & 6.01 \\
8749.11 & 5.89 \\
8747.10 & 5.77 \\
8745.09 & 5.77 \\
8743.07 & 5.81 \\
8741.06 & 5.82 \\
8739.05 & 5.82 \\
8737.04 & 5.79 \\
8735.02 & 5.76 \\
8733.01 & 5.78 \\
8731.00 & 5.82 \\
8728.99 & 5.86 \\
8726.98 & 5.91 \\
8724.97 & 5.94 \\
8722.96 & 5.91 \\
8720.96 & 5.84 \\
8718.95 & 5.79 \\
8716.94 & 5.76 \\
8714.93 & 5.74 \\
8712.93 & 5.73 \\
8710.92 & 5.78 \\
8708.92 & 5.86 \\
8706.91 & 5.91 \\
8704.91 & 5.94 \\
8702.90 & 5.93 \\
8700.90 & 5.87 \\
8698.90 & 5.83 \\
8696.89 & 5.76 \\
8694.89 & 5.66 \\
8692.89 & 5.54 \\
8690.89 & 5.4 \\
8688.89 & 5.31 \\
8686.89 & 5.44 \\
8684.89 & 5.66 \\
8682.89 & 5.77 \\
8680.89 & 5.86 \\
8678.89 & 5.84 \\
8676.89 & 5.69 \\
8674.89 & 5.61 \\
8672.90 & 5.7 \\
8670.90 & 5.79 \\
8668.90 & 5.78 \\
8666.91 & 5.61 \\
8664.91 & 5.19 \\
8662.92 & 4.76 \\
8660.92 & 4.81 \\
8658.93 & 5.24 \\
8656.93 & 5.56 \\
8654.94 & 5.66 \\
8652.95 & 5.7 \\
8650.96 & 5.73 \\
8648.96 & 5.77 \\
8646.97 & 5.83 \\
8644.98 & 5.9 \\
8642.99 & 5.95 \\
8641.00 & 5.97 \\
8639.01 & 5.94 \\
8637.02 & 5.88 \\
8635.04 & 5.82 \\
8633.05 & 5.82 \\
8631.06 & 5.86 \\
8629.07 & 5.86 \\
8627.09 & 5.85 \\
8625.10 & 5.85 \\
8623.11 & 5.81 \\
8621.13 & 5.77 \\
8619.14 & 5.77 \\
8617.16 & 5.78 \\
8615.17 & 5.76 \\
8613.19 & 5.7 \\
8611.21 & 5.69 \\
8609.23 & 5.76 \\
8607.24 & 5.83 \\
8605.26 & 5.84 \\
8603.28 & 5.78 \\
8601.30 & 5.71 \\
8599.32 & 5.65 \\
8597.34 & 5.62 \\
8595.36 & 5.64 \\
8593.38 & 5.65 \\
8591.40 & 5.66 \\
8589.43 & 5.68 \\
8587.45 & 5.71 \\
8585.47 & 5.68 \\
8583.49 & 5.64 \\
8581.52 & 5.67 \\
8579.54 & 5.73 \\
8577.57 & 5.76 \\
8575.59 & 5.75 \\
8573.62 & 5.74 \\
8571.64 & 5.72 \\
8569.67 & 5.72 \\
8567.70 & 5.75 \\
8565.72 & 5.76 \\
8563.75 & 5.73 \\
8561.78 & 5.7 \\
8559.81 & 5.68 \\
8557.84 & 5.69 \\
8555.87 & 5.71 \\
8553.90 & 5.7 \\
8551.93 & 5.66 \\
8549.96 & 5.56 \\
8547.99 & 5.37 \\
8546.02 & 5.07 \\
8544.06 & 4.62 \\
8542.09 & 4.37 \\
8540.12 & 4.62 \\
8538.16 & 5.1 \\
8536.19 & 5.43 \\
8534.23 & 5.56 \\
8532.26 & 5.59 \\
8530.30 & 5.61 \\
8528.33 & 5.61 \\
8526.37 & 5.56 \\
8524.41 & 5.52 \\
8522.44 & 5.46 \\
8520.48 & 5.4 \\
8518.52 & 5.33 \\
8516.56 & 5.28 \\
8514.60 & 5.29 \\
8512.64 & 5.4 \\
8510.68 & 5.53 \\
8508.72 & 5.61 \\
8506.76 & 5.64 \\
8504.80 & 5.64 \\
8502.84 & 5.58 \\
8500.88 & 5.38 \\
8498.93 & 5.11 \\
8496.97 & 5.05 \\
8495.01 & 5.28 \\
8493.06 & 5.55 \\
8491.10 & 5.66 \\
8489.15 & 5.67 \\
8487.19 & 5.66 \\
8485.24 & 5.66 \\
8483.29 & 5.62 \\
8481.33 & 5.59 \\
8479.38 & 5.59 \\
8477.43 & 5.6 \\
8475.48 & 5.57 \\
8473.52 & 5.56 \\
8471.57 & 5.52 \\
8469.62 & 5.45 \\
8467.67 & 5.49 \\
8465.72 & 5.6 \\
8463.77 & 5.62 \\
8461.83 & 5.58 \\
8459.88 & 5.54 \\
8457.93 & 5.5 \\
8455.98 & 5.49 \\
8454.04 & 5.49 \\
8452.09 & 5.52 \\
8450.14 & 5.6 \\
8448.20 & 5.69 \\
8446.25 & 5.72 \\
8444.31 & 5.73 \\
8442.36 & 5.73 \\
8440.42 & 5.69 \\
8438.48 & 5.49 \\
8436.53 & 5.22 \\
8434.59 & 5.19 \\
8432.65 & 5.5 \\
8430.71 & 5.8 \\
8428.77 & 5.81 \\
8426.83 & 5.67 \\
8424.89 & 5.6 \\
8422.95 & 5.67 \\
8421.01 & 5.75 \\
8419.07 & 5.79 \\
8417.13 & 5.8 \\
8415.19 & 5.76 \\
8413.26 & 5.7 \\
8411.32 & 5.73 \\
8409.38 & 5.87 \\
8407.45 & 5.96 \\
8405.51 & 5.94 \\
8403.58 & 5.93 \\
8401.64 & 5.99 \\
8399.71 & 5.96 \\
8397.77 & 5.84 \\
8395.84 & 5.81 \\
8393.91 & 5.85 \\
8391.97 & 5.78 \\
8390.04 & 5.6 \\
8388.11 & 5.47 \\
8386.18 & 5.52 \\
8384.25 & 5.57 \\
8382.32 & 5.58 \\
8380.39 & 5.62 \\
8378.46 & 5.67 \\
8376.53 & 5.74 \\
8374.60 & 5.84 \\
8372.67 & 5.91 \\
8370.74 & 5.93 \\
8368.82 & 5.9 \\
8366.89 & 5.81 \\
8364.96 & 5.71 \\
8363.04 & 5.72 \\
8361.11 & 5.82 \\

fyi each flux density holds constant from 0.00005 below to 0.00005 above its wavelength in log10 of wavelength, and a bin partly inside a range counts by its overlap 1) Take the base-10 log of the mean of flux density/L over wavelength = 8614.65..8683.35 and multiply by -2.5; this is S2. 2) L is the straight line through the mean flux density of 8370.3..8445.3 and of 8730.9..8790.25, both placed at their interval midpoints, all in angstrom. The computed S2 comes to 0.03 mag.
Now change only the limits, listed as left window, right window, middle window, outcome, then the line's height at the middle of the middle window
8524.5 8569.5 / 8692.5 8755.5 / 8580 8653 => -0.03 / 5.59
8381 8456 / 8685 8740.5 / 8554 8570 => 0.00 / 5.73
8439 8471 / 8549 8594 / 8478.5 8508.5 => 0.02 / 5.62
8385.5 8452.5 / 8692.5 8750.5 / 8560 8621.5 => 0.01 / 5.77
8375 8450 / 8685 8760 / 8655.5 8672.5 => 0.08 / 5.78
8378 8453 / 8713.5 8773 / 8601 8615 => 0.01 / 5.8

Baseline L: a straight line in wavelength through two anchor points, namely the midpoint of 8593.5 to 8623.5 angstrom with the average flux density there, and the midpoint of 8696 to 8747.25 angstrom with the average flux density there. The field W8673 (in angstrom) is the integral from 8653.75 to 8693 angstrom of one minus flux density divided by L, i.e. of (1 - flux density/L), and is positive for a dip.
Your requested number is 1.9 angstrom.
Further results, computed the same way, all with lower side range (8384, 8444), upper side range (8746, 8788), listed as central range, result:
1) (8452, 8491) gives 1.2 angstrom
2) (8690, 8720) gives 0.8 angstrom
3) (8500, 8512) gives 0.4 angstrom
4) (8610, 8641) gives 0.2 angstrom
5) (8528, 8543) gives 1.5 angstrom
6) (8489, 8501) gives 0.8 angstrom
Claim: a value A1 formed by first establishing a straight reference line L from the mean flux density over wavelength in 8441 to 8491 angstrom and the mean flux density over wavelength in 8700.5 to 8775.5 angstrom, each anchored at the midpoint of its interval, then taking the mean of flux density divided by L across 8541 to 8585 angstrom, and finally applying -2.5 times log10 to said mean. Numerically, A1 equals 0.03 mag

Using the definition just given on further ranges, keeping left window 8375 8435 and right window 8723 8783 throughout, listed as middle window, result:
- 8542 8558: 0.091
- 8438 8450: 0.013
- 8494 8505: 0.090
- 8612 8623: 0.014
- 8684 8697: 0.066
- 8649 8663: 0.085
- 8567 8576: 0.014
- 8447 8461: 0.040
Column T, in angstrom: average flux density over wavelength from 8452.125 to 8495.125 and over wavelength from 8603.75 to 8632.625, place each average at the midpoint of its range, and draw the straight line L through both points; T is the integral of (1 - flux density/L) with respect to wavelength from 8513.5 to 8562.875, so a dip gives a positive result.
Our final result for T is 2.5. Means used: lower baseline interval 5.56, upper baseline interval 5.79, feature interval 5.38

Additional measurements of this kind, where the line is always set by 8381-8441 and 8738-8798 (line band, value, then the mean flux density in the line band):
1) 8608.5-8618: 0.17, 5.74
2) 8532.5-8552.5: 2.25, 5.14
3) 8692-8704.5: 0.27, 5.77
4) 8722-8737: 0.19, 5.85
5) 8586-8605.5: 0.48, 5.69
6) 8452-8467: 0.51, 5.54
